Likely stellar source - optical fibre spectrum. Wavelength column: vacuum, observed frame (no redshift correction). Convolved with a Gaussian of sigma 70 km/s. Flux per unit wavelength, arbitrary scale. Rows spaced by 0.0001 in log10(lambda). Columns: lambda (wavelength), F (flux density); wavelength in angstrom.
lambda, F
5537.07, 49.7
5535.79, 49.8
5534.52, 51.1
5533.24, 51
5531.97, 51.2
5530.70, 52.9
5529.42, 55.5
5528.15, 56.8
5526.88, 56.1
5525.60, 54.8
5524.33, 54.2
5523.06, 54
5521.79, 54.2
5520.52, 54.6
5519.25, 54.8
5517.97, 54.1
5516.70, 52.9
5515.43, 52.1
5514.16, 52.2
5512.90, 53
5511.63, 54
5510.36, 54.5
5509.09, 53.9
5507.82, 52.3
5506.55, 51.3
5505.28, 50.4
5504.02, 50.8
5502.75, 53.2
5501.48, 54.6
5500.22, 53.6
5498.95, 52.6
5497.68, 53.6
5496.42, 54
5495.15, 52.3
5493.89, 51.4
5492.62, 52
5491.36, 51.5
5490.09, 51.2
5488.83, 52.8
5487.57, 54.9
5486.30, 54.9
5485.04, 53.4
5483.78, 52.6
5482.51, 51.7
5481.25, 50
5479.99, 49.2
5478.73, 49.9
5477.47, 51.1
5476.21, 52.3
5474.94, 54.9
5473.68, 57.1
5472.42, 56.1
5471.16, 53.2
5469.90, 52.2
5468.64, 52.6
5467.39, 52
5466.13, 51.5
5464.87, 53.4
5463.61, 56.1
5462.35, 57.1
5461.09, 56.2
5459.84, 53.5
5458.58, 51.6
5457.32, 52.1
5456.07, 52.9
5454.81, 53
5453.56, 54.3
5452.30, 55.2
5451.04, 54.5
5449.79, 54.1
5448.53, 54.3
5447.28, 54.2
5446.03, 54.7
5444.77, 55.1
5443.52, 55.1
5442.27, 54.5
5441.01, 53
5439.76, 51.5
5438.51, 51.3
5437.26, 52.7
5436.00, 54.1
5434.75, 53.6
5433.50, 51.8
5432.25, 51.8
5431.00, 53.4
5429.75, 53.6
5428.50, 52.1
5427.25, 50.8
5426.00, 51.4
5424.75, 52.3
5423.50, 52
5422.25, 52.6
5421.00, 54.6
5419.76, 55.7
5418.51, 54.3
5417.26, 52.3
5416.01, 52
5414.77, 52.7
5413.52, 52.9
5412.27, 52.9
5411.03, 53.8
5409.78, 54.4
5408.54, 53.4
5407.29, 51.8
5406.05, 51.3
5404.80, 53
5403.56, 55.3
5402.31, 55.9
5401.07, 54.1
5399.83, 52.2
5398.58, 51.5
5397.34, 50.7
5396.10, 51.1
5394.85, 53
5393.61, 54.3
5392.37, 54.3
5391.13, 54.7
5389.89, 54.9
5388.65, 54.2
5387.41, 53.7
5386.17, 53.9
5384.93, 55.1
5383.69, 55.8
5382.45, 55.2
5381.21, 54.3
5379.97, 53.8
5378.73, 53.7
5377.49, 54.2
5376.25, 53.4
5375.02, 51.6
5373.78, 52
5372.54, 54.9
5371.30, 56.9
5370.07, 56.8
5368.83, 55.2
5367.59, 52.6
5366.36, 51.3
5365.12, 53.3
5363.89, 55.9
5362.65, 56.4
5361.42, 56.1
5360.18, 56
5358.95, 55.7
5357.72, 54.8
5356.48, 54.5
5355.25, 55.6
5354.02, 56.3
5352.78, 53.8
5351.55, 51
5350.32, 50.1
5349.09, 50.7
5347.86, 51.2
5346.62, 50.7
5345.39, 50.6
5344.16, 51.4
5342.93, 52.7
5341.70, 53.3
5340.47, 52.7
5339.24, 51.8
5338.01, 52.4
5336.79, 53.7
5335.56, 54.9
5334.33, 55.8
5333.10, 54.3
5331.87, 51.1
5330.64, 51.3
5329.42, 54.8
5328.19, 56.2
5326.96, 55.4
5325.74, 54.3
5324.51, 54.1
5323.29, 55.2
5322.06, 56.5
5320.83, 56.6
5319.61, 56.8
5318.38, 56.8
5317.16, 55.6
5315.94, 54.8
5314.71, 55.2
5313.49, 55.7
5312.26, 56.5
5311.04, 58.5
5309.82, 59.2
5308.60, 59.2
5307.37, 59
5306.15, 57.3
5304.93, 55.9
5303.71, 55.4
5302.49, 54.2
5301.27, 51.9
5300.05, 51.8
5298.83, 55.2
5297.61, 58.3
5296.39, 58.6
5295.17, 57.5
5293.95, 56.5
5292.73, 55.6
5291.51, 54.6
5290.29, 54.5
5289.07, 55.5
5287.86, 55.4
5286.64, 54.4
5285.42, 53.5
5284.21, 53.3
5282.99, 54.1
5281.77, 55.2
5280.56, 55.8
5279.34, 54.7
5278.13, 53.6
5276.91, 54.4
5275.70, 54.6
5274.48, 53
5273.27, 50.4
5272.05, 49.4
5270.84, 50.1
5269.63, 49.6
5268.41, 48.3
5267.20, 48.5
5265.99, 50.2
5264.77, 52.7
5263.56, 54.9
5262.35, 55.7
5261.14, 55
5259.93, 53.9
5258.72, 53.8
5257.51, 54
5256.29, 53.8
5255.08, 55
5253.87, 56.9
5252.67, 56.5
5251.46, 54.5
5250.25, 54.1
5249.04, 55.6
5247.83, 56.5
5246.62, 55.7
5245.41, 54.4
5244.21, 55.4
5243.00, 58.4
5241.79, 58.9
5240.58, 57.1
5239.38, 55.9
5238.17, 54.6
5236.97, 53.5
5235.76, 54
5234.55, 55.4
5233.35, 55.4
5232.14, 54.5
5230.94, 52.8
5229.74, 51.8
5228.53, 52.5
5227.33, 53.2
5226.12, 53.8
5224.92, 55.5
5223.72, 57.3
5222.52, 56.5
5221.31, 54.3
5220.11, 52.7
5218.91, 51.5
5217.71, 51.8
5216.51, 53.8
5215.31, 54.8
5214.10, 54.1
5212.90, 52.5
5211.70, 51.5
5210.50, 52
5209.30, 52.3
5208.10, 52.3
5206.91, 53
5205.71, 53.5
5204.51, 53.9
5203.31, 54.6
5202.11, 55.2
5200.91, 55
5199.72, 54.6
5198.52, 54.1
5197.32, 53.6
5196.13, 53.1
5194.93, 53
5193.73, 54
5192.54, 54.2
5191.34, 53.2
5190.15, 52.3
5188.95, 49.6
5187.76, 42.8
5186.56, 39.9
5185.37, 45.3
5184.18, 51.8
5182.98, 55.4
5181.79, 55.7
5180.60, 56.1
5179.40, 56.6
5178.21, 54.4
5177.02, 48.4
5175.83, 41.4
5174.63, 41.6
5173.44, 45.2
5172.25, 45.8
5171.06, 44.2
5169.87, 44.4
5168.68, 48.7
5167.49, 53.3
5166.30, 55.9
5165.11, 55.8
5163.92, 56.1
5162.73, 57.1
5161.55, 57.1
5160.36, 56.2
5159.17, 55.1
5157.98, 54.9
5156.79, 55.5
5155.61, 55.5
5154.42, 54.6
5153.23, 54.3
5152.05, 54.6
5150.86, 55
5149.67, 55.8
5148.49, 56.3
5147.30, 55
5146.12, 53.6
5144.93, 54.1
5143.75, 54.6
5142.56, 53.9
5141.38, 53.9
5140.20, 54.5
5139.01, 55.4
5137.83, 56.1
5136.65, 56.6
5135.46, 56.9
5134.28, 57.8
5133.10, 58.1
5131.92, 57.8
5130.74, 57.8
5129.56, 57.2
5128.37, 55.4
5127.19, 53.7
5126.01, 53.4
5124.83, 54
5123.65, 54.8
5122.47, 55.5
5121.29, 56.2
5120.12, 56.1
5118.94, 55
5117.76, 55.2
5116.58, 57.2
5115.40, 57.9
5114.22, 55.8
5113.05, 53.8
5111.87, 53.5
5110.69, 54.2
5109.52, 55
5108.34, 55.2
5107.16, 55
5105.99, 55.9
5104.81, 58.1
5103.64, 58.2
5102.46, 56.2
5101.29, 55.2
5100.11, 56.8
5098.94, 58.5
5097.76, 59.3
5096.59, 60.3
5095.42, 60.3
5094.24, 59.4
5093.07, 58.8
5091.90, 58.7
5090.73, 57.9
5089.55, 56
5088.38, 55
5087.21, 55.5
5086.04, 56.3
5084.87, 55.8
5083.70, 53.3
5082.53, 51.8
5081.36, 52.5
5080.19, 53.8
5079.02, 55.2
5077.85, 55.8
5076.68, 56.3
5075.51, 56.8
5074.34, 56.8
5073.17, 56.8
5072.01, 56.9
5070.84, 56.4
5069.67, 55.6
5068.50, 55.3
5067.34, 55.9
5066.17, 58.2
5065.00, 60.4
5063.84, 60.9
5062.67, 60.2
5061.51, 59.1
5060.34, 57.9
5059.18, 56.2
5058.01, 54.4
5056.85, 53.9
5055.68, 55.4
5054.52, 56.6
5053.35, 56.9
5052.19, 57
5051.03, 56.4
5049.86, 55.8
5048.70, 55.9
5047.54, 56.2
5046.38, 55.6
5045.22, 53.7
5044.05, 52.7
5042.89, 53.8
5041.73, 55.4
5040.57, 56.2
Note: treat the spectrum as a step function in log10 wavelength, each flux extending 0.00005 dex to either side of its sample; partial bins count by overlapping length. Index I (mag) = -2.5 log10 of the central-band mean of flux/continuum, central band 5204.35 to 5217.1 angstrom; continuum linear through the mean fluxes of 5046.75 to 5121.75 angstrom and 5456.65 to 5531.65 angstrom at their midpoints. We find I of 0.049 mag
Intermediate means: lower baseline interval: 56.5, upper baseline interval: 53.2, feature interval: 53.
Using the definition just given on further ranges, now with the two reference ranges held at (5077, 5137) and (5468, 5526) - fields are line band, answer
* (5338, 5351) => 0.05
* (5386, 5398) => 0.01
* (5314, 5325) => -0.03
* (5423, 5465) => 0.00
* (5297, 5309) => -0.02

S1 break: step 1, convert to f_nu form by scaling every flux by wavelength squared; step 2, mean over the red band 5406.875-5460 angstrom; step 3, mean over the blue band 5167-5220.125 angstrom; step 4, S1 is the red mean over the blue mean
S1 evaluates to 1.1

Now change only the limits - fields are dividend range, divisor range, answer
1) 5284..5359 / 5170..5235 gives 1.10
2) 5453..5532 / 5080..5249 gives 1.11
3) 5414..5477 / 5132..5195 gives 1.13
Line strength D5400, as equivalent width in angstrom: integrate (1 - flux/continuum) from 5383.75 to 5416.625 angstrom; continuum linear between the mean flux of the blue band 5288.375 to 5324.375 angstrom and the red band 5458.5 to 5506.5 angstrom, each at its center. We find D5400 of 0.6 angstrom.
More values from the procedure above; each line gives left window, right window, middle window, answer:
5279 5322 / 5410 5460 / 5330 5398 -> 1.2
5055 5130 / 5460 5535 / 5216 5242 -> 0.4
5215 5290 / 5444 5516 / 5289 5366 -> -1.4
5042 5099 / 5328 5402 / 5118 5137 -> 0.0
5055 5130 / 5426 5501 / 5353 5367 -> -0.3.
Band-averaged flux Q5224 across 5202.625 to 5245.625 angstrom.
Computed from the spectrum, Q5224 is 54.2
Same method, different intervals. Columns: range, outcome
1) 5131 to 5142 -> 56.4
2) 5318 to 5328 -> 55.7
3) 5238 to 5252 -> 55.9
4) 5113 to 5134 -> 55.9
